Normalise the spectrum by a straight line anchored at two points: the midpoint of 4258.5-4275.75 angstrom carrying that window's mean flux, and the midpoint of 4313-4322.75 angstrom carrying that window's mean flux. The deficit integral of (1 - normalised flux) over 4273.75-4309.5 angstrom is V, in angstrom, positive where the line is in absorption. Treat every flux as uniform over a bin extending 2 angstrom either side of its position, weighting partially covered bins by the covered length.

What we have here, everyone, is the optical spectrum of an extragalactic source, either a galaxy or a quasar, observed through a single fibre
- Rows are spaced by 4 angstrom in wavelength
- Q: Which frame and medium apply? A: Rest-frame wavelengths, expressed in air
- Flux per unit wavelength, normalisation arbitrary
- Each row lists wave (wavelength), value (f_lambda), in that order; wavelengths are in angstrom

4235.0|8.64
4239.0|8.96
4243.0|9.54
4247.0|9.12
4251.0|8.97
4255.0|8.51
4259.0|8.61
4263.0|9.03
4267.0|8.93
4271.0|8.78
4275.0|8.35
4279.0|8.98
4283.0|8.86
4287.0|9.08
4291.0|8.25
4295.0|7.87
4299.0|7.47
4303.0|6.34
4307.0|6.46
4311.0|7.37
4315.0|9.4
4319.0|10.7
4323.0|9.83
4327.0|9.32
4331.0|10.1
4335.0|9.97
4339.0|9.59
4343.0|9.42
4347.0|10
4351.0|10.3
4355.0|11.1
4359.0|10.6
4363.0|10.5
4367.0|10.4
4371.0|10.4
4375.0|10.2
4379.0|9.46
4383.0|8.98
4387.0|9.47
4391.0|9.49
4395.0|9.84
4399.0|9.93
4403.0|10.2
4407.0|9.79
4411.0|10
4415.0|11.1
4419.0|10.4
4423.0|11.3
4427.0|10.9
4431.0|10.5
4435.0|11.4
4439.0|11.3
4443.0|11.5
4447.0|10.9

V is 5.3 angstrom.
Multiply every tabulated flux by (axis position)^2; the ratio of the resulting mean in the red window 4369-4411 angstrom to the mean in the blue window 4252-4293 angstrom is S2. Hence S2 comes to 1.18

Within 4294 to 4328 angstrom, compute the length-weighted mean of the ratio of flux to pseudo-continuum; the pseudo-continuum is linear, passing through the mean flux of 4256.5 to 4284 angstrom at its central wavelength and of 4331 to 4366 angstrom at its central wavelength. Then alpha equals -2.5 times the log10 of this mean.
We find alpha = 0.15 mag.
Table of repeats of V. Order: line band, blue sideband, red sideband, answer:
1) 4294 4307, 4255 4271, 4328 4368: 3.24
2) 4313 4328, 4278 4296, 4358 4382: -0.95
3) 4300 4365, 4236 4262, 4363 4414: 0.82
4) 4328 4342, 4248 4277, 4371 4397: -0.80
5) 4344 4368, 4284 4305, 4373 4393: -3.81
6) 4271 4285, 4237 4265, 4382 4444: 0.70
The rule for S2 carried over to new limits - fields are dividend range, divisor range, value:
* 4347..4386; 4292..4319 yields 1.35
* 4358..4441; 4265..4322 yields 1.29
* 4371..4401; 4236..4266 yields 1.15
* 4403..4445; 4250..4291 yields 1.32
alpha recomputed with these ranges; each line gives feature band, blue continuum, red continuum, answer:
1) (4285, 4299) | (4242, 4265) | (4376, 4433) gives 0.120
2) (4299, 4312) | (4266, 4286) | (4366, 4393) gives 0.314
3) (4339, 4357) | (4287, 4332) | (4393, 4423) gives -0.110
